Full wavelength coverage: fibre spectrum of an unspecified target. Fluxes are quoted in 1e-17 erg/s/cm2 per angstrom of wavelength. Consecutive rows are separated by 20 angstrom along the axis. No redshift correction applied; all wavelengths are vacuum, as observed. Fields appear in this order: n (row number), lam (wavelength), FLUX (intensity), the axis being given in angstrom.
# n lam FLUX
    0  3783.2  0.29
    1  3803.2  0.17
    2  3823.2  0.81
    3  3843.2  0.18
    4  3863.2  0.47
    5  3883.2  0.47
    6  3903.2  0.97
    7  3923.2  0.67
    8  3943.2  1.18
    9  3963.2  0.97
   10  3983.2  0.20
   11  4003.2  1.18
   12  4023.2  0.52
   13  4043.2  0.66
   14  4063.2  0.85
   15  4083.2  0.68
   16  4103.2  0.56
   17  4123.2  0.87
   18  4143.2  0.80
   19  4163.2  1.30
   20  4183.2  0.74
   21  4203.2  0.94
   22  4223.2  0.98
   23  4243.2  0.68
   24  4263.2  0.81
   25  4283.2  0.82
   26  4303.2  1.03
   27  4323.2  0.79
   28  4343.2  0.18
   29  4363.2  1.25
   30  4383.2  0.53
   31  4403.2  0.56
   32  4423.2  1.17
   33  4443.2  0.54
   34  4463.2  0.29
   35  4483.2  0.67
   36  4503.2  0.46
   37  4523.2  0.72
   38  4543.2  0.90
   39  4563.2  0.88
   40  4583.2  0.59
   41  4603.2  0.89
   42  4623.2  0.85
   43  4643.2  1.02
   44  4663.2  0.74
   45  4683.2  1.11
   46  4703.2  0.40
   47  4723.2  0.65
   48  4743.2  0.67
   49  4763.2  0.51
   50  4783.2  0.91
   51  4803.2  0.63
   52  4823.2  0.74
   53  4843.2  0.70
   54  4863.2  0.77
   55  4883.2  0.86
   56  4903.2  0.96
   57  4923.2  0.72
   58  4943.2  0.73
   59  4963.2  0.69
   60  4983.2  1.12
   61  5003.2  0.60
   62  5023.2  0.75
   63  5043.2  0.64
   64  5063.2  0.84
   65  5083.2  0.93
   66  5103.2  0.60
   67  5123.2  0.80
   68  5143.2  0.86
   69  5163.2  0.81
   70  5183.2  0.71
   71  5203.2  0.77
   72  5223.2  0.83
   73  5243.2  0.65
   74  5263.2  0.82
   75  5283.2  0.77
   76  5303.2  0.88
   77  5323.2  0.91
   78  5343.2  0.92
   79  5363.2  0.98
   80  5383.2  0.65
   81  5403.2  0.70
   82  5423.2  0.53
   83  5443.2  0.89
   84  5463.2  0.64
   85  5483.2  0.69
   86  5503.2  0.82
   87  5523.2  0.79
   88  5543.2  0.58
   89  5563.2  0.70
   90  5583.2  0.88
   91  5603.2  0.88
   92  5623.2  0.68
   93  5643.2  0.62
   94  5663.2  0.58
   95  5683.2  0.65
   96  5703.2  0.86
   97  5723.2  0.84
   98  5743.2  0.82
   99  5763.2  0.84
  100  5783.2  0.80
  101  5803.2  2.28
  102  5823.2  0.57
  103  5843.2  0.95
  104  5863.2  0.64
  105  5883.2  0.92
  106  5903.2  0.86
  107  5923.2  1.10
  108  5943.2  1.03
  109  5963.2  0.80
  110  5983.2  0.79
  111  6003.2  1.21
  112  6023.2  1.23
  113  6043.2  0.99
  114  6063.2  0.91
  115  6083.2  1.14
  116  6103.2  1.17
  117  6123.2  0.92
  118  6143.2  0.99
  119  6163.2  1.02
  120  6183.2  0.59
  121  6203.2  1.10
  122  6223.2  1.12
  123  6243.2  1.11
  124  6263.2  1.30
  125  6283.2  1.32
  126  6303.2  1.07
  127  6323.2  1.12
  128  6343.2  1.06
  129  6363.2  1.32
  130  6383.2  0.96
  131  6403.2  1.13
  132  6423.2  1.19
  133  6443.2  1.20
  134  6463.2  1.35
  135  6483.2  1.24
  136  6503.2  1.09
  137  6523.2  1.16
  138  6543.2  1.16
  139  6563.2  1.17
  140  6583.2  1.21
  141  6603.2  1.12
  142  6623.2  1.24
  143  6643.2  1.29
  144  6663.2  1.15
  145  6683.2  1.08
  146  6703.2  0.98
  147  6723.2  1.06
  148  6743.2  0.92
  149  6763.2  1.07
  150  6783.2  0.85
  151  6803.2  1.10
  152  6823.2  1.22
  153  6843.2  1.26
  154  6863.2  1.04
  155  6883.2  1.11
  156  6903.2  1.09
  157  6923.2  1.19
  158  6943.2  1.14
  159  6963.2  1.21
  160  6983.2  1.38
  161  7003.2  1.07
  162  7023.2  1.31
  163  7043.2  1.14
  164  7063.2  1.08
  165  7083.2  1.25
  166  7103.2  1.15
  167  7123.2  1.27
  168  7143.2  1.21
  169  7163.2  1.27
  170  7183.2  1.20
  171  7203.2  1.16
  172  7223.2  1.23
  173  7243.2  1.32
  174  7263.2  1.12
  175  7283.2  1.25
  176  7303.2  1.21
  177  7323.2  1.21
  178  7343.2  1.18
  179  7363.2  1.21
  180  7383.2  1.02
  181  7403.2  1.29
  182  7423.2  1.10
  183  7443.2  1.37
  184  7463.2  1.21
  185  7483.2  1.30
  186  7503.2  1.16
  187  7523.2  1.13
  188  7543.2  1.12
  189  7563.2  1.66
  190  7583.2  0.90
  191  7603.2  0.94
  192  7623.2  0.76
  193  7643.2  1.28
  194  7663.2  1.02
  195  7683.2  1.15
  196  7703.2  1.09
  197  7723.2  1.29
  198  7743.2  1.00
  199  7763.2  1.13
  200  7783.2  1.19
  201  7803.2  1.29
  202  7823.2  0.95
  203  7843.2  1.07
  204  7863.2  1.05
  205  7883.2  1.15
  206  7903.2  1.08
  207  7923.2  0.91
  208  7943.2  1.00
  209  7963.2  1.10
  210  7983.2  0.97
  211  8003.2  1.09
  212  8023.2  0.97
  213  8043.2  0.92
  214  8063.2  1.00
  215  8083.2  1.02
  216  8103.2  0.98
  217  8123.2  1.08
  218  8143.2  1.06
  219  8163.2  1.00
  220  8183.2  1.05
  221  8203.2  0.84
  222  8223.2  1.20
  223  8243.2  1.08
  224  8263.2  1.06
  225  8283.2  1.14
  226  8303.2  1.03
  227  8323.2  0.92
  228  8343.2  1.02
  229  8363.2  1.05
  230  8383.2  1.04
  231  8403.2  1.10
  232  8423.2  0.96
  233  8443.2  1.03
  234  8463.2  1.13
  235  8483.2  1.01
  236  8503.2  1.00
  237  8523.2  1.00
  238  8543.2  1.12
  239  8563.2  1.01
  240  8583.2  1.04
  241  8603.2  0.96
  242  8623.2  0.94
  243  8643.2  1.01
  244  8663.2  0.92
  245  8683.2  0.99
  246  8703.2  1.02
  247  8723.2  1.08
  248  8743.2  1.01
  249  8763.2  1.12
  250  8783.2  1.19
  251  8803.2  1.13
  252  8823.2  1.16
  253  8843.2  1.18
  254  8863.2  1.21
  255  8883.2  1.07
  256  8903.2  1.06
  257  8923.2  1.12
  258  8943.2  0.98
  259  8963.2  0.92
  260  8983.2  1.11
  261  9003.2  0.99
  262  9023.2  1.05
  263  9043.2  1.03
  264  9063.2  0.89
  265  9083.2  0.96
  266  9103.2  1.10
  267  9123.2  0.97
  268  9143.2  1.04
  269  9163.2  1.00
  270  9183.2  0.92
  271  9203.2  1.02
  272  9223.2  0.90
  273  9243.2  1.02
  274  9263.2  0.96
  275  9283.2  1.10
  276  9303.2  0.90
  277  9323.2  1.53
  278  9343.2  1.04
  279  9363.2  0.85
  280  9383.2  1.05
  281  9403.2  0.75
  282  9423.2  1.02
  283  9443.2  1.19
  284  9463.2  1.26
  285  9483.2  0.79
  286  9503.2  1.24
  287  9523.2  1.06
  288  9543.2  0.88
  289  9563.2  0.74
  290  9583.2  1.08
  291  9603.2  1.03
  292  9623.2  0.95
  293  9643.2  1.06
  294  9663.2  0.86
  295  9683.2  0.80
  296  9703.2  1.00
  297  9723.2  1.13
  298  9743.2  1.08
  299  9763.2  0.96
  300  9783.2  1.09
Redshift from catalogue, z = 0.556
